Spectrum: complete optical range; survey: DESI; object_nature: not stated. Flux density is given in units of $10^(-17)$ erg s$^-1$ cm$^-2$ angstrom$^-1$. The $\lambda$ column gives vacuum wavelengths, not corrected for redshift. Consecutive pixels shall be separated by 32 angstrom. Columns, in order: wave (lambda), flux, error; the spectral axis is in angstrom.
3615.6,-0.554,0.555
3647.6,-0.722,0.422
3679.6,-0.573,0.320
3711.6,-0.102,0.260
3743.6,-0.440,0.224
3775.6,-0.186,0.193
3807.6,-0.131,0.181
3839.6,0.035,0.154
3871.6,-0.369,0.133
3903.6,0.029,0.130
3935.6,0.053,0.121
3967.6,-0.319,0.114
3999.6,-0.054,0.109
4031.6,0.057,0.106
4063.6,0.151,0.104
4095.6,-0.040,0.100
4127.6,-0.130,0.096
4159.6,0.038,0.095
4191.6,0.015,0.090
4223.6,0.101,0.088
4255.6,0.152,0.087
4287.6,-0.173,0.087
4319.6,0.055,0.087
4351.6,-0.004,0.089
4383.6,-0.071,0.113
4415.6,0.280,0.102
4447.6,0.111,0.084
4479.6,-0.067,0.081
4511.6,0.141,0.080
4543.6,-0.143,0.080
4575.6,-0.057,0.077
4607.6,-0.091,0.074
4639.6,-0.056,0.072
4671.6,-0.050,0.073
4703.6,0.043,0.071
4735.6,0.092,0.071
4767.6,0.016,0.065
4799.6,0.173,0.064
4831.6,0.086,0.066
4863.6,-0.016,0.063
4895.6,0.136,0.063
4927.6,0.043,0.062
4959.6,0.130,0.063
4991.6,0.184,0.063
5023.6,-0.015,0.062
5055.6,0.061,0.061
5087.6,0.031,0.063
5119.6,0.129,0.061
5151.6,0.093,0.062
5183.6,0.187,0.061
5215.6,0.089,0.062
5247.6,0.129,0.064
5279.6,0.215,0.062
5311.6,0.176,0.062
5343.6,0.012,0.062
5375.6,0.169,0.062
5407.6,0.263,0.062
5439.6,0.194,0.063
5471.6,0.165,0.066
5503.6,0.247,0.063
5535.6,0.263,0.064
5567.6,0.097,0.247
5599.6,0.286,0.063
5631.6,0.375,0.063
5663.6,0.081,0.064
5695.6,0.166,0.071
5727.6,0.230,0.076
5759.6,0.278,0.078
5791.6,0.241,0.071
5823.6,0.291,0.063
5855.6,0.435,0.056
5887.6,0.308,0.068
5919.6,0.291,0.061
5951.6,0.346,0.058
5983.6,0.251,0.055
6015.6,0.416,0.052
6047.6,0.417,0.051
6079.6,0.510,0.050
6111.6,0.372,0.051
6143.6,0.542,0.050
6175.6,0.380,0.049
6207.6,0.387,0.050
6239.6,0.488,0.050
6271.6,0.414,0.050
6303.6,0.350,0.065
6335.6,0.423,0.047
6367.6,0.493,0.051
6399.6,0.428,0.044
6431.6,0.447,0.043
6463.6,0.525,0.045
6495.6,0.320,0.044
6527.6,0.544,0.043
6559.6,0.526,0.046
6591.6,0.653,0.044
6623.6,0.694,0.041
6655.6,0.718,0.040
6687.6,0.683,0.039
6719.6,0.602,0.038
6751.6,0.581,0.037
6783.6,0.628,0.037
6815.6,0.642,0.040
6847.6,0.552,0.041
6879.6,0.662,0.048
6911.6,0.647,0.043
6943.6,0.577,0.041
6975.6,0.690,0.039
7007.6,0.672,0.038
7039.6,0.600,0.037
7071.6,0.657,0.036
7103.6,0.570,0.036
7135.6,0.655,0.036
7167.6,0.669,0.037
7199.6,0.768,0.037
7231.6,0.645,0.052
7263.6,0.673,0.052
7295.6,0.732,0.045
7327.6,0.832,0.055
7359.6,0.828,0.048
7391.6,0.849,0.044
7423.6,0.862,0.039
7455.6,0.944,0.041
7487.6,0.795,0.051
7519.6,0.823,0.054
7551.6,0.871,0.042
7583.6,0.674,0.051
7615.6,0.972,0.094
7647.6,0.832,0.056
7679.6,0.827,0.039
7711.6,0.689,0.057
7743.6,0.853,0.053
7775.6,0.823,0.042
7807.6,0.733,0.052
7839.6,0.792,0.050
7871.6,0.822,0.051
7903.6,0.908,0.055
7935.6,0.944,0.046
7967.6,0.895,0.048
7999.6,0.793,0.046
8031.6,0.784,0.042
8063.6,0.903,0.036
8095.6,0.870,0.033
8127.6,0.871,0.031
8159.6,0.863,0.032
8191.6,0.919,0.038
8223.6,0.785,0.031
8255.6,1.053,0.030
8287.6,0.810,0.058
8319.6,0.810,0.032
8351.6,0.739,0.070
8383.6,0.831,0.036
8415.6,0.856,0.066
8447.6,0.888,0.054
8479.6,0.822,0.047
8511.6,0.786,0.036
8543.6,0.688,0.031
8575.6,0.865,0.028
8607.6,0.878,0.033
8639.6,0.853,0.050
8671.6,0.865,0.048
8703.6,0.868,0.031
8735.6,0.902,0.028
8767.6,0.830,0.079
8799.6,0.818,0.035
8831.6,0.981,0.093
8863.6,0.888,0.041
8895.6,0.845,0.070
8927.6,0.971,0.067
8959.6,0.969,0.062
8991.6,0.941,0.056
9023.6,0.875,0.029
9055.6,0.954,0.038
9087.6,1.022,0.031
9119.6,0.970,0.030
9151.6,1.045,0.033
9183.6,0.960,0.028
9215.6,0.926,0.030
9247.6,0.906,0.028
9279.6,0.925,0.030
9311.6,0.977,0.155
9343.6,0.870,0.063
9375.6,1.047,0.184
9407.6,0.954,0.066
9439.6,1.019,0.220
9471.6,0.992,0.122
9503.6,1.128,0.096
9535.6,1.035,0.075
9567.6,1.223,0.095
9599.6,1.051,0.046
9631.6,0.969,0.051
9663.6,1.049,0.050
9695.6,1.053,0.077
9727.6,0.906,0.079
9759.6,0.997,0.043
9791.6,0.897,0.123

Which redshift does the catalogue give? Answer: 0.649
